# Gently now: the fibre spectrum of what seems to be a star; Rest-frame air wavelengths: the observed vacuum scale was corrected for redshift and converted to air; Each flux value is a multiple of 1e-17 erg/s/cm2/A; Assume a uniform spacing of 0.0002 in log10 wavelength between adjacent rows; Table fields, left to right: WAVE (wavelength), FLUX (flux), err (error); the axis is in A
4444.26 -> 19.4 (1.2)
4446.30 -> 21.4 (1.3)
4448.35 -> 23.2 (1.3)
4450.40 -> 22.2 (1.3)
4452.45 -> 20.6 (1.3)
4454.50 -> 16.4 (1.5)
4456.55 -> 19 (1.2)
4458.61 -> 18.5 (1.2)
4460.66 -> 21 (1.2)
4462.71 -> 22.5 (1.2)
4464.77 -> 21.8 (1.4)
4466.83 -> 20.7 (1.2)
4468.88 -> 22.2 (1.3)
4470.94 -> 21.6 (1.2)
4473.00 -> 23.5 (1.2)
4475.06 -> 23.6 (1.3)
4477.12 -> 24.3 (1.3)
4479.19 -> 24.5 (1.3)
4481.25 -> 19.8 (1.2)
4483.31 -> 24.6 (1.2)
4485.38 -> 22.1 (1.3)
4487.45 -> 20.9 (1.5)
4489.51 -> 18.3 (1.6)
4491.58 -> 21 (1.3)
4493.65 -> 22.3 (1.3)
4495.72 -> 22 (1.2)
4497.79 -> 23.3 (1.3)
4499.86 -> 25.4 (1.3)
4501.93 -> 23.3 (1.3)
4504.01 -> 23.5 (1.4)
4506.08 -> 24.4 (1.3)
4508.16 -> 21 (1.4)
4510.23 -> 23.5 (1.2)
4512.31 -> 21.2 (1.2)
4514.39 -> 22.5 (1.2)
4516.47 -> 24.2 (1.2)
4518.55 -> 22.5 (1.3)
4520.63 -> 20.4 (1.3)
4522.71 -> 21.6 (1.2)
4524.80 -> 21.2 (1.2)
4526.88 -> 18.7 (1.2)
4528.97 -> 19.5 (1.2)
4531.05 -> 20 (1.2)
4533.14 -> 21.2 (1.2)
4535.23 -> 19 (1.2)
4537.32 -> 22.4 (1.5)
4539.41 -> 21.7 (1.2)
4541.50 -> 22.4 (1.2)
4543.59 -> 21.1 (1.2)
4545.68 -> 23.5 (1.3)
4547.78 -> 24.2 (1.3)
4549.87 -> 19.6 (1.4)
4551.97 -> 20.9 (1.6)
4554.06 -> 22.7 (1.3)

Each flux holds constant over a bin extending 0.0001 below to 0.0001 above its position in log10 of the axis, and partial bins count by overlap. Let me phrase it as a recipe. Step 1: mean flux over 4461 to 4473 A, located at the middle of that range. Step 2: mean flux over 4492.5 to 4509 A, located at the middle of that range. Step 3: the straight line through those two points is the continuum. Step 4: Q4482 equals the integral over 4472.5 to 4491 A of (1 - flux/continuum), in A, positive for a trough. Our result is 0.1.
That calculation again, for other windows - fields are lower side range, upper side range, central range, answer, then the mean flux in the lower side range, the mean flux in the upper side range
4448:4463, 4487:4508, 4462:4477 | -1.0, 20.2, 22.4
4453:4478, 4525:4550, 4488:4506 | -1.1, 21.2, 21.2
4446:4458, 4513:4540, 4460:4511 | -4.3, 20.3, 21.1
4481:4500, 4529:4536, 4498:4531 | -2.1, 21.9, 20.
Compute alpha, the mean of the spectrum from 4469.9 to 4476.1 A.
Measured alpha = 22.9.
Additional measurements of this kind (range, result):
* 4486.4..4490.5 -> 19.6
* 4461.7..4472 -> 21.8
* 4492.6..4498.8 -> 22.5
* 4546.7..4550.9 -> 21.9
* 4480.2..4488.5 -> 21.9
